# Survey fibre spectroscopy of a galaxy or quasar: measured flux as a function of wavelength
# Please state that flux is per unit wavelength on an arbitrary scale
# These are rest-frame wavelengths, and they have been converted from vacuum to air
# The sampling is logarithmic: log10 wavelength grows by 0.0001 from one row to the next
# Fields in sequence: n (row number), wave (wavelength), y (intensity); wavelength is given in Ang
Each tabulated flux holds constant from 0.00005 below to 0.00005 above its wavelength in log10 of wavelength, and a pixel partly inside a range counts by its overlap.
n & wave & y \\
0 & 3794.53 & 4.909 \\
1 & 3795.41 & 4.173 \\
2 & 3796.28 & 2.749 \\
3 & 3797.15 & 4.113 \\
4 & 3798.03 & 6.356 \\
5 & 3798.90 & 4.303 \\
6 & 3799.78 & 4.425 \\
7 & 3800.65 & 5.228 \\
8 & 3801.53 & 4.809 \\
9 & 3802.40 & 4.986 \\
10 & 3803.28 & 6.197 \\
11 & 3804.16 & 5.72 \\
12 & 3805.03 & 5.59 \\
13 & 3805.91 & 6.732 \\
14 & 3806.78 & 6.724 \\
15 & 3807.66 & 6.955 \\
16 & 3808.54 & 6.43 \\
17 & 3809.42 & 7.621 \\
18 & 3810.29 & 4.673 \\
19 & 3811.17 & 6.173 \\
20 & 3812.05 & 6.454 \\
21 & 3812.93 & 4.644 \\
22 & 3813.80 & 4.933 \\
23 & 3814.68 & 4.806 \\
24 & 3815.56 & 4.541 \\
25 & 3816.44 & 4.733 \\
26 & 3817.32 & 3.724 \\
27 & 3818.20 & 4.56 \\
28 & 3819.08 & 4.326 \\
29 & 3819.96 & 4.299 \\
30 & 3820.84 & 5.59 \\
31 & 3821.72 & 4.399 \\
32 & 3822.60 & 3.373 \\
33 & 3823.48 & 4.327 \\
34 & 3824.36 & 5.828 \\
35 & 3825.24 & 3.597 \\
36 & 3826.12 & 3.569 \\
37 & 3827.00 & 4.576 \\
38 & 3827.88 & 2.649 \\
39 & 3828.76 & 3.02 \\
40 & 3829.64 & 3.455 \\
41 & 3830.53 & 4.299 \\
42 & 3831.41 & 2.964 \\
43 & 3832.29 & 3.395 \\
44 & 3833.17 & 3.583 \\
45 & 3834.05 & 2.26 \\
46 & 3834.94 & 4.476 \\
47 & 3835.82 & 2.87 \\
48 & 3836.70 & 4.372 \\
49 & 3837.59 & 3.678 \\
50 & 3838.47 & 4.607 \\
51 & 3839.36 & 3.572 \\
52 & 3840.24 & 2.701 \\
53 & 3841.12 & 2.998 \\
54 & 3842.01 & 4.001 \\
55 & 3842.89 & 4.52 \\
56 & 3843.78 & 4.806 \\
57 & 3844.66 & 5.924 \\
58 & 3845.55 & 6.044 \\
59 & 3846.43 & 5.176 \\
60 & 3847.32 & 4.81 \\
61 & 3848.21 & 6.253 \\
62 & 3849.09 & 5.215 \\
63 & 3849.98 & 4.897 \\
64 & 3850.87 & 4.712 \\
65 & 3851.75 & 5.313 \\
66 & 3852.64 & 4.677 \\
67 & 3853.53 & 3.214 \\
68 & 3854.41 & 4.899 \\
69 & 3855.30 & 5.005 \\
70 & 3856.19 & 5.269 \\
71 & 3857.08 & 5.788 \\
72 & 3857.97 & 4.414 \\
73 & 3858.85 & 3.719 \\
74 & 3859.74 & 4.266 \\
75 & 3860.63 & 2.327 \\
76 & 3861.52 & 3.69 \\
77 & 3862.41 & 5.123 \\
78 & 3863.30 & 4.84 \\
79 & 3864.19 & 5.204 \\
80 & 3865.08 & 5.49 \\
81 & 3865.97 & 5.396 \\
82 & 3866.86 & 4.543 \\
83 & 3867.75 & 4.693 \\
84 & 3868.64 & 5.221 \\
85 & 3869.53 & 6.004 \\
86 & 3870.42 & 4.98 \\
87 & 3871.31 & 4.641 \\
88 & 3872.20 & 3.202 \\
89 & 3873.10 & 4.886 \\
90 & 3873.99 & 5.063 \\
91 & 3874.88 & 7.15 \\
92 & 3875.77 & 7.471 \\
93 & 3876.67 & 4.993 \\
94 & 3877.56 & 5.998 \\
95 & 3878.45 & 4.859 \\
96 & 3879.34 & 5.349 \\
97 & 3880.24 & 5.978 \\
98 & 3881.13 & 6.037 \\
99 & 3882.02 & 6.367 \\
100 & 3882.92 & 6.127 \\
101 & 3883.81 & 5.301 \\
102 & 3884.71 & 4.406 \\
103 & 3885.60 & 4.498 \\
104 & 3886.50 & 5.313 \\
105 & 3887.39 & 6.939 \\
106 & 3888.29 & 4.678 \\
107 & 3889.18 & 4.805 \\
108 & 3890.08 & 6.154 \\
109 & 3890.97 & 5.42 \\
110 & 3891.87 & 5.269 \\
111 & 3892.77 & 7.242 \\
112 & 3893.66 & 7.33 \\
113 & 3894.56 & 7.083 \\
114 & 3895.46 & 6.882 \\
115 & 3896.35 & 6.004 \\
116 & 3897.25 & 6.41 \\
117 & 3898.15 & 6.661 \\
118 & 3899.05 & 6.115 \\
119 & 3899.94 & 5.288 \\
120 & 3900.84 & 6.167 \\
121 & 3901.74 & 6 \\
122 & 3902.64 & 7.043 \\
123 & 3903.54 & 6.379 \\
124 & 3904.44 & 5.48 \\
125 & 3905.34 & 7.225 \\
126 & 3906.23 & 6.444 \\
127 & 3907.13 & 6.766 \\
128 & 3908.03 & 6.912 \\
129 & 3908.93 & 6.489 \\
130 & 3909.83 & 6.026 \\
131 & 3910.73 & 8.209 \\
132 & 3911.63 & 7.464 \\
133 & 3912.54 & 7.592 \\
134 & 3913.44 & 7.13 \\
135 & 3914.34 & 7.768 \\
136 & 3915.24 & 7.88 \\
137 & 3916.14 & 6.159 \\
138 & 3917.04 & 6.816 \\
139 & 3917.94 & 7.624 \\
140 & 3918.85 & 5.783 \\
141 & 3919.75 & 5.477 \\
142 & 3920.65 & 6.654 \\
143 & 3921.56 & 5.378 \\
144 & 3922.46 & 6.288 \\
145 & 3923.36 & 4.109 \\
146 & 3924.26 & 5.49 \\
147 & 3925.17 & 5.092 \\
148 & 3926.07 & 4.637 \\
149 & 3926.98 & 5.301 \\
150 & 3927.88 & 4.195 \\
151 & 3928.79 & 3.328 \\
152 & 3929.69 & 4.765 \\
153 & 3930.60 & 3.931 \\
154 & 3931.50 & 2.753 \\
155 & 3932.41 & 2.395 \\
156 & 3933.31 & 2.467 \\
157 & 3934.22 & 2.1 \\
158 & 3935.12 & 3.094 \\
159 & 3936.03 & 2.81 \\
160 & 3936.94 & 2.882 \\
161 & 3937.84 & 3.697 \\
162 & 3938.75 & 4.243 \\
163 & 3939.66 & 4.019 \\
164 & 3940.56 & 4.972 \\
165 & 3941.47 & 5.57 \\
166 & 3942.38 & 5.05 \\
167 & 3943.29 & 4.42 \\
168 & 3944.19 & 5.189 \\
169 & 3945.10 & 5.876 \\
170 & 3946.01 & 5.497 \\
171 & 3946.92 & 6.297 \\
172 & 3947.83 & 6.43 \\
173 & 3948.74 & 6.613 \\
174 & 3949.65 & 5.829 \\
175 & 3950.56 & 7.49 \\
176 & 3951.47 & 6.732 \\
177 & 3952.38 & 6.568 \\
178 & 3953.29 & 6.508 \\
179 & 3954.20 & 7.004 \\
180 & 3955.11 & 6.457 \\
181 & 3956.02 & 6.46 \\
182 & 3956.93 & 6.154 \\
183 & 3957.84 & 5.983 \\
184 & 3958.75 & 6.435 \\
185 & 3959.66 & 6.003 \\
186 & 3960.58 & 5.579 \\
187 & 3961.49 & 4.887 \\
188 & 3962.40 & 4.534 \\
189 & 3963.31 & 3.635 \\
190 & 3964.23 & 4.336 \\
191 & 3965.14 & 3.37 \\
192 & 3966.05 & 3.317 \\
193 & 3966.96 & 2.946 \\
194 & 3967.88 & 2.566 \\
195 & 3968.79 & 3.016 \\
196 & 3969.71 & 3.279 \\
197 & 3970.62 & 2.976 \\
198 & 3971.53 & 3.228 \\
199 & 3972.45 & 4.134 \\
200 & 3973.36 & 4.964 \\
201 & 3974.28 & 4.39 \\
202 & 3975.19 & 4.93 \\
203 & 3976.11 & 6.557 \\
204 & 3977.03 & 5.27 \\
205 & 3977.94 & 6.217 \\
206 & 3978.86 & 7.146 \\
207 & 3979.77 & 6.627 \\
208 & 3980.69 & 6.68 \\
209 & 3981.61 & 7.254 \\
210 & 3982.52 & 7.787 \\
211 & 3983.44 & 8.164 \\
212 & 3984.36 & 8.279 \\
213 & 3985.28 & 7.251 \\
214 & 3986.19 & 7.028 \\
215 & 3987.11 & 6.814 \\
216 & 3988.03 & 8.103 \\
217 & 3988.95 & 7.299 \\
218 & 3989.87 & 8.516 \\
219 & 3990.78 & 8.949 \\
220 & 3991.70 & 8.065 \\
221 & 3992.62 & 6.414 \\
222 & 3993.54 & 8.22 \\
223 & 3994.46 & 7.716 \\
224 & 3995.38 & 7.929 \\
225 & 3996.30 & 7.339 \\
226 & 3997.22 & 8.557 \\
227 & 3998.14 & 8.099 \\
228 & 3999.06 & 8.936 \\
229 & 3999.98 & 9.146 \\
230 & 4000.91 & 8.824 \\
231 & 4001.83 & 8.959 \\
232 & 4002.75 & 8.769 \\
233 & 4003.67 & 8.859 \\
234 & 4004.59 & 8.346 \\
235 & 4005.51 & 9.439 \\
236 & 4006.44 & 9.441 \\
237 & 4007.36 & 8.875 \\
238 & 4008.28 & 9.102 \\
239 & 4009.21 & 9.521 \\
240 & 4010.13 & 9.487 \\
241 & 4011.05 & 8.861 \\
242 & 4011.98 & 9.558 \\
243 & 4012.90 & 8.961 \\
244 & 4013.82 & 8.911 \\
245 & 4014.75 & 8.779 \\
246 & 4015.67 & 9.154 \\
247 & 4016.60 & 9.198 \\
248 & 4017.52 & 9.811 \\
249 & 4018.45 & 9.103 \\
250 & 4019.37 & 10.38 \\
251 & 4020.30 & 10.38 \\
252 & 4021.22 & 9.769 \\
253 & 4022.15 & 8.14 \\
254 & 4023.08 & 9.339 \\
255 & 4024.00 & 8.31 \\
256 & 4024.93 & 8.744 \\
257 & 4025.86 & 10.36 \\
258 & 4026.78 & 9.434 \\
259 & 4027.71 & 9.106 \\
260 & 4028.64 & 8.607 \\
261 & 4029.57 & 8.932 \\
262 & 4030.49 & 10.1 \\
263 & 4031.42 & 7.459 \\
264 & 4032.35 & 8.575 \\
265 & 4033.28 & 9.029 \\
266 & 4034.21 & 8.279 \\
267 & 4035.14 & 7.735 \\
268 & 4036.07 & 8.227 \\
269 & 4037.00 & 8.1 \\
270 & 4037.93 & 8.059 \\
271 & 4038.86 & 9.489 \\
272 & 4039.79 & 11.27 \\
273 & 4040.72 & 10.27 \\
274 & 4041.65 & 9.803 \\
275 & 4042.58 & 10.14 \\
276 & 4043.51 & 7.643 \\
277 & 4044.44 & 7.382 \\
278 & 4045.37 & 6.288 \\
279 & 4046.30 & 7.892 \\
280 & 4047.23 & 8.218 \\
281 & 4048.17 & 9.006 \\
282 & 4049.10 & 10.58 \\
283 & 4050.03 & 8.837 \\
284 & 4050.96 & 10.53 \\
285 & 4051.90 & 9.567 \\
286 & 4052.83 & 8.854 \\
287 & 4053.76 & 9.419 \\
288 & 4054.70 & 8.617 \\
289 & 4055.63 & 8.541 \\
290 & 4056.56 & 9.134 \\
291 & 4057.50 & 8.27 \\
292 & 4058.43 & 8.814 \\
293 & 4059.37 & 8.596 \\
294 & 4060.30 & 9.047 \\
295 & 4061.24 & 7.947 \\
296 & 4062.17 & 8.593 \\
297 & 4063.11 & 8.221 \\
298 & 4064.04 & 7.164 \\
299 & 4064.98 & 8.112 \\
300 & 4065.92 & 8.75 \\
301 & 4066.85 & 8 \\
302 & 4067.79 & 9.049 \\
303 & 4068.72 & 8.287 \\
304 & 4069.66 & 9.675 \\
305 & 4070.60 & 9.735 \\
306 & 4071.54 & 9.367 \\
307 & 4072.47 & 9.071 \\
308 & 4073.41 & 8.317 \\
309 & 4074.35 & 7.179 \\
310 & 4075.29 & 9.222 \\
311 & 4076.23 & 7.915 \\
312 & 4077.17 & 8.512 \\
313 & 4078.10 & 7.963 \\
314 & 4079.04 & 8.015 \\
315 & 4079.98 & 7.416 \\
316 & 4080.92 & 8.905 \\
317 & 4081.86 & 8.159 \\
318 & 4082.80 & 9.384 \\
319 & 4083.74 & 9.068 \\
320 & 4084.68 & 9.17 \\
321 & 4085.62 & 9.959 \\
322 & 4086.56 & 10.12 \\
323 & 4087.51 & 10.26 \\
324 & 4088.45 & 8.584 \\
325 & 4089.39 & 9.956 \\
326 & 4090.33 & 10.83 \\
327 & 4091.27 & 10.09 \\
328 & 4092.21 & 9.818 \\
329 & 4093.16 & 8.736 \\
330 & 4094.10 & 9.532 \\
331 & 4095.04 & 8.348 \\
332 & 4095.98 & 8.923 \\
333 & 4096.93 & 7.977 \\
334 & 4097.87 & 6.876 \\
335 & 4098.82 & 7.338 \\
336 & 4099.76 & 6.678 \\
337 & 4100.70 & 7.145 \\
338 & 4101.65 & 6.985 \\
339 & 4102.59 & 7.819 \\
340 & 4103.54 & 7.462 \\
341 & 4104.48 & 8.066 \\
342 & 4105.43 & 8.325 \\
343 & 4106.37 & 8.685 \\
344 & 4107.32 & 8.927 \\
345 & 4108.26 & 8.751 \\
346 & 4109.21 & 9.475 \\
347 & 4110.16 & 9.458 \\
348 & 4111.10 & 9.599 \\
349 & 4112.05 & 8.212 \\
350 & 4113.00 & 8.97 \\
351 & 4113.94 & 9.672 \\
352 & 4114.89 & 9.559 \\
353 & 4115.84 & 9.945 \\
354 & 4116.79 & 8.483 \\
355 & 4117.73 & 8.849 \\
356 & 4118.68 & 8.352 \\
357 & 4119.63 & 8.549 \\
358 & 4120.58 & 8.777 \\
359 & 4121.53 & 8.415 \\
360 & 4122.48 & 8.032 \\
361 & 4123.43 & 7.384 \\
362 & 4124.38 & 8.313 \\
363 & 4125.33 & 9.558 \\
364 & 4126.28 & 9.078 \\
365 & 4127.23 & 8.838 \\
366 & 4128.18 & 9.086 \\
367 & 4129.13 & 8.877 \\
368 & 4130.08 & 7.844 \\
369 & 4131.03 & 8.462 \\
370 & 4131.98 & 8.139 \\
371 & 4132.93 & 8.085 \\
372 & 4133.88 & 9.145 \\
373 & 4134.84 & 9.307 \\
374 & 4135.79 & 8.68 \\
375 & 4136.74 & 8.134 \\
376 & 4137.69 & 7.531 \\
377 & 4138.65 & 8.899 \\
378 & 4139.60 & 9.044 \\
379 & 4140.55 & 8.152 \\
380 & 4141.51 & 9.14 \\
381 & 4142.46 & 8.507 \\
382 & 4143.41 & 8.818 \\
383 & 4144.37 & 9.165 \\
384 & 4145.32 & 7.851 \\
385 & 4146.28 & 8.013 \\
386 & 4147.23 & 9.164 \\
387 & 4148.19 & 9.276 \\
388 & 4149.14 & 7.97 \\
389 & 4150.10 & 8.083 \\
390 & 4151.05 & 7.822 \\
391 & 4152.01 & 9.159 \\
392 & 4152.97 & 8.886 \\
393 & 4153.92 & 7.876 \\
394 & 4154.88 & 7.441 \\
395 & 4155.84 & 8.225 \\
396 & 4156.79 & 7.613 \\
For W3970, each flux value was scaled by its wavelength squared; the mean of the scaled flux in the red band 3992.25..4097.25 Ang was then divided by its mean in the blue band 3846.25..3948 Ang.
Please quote 1.78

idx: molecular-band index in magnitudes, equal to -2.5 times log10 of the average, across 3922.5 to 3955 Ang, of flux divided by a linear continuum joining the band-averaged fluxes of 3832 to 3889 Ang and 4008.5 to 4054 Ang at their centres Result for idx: 0.37 mag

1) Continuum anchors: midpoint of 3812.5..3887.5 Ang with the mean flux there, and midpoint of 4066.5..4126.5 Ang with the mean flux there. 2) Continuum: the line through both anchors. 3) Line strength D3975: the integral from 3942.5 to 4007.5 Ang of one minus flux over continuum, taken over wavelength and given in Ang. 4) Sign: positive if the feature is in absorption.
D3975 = 2.7 Ang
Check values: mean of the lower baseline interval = 4.65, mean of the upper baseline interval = 8.71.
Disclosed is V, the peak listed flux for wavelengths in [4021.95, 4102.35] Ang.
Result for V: 11.27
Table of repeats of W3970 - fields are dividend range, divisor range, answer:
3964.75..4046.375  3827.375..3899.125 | 1.71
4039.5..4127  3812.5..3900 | 2.01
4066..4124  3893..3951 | 1.69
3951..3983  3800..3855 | 1.21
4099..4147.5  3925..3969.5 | 1.96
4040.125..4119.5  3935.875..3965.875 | 1.73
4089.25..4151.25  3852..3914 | 1.71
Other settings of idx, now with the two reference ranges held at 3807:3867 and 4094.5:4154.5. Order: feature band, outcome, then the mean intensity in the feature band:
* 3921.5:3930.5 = 0.199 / 4.8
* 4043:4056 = -0.163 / 8.68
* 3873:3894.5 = -0.116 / 5.77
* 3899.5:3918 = -0.222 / 6.79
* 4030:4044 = -0.222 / 8.94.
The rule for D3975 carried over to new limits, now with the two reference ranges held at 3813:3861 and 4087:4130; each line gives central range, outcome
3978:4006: -4.72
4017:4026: -2.62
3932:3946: 4.67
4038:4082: -4.58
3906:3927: -3.20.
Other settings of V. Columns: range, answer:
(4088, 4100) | 10.83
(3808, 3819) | 7.621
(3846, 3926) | 8.209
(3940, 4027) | 10.38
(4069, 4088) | 10.26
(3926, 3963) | 7.49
